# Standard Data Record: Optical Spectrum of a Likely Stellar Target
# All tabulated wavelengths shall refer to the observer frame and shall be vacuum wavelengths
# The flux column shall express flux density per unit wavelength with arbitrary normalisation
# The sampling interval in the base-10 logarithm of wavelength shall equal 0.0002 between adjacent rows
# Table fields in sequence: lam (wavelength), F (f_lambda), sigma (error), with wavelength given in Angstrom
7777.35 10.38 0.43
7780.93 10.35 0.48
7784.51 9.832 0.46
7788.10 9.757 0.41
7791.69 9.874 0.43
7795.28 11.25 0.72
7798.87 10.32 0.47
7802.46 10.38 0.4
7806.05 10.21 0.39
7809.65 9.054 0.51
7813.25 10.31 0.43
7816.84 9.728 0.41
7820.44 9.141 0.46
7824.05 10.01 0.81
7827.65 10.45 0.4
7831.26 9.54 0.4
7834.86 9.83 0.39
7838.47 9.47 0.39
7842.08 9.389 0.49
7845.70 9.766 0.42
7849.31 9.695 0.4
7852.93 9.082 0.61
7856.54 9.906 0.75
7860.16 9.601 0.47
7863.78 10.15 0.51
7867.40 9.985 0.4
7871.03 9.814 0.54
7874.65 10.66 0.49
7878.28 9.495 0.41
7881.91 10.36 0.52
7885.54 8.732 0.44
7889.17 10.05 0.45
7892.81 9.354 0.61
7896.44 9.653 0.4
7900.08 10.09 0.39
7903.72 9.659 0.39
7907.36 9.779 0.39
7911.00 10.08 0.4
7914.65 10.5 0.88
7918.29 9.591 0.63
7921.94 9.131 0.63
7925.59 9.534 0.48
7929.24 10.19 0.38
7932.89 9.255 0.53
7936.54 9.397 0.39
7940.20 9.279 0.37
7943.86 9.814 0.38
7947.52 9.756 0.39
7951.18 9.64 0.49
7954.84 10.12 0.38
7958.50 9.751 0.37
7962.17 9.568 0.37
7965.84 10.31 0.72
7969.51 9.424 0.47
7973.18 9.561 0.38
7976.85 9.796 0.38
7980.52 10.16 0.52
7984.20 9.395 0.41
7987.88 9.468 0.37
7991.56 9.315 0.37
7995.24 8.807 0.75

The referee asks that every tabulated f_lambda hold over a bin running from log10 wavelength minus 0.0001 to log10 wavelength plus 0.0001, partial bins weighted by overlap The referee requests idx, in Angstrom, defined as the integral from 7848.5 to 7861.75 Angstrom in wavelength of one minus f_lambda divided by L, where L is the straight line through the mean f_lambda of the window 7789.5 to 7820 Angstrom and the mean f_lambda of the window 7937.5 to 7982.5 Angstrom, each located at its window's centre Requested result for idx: 0.6 Angstrom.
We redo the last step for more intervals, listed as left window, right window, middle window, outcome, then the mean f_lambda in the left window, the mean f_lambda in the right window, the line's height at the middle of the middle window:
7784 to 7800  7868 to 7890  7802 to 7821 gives 0.63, 10.2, 9.85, 10.1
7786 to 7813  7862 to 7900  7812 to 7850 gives 1.00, 10.1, 9.84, 10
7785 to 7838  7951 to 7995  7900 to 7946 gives 0.32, 9.97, 9.68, 9.77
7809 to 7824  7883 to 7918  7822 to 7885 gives -0.70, 9.65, 9.77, 9.7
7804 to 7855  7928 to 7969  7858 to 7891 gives -0.57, 9.7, 9.72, 9.7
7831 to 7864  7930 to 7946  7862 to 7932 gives -1.99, 9.62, 9.49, 9.55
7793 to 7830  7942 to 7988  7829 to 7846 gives 0.70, 10.1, 9.76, 10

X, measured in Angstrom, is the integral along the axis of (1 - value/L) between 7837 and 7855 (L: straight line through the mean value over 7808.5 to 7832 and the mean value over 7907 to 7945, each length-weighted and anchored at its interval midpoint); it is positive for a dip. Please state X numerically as 0.5 Angstrom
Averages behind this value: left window 9.78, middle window 9.49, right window 9.68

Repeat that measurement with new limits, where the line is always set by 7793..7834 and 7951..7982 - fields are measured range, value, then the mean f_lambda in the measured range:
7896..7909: 0.1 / 9.81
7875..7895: 0.5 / 9.68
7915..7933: 0.4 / 9.65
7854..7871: 0.2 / 9.87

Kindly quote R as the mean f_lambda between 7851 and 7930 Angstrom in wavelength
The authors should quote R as 9.79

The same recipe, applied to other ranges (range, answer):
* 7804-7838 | 9.8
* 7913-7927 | 9.68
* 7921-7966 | 9.66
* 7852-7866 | 9.74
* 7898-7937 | 9.76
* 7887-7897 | 9.66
